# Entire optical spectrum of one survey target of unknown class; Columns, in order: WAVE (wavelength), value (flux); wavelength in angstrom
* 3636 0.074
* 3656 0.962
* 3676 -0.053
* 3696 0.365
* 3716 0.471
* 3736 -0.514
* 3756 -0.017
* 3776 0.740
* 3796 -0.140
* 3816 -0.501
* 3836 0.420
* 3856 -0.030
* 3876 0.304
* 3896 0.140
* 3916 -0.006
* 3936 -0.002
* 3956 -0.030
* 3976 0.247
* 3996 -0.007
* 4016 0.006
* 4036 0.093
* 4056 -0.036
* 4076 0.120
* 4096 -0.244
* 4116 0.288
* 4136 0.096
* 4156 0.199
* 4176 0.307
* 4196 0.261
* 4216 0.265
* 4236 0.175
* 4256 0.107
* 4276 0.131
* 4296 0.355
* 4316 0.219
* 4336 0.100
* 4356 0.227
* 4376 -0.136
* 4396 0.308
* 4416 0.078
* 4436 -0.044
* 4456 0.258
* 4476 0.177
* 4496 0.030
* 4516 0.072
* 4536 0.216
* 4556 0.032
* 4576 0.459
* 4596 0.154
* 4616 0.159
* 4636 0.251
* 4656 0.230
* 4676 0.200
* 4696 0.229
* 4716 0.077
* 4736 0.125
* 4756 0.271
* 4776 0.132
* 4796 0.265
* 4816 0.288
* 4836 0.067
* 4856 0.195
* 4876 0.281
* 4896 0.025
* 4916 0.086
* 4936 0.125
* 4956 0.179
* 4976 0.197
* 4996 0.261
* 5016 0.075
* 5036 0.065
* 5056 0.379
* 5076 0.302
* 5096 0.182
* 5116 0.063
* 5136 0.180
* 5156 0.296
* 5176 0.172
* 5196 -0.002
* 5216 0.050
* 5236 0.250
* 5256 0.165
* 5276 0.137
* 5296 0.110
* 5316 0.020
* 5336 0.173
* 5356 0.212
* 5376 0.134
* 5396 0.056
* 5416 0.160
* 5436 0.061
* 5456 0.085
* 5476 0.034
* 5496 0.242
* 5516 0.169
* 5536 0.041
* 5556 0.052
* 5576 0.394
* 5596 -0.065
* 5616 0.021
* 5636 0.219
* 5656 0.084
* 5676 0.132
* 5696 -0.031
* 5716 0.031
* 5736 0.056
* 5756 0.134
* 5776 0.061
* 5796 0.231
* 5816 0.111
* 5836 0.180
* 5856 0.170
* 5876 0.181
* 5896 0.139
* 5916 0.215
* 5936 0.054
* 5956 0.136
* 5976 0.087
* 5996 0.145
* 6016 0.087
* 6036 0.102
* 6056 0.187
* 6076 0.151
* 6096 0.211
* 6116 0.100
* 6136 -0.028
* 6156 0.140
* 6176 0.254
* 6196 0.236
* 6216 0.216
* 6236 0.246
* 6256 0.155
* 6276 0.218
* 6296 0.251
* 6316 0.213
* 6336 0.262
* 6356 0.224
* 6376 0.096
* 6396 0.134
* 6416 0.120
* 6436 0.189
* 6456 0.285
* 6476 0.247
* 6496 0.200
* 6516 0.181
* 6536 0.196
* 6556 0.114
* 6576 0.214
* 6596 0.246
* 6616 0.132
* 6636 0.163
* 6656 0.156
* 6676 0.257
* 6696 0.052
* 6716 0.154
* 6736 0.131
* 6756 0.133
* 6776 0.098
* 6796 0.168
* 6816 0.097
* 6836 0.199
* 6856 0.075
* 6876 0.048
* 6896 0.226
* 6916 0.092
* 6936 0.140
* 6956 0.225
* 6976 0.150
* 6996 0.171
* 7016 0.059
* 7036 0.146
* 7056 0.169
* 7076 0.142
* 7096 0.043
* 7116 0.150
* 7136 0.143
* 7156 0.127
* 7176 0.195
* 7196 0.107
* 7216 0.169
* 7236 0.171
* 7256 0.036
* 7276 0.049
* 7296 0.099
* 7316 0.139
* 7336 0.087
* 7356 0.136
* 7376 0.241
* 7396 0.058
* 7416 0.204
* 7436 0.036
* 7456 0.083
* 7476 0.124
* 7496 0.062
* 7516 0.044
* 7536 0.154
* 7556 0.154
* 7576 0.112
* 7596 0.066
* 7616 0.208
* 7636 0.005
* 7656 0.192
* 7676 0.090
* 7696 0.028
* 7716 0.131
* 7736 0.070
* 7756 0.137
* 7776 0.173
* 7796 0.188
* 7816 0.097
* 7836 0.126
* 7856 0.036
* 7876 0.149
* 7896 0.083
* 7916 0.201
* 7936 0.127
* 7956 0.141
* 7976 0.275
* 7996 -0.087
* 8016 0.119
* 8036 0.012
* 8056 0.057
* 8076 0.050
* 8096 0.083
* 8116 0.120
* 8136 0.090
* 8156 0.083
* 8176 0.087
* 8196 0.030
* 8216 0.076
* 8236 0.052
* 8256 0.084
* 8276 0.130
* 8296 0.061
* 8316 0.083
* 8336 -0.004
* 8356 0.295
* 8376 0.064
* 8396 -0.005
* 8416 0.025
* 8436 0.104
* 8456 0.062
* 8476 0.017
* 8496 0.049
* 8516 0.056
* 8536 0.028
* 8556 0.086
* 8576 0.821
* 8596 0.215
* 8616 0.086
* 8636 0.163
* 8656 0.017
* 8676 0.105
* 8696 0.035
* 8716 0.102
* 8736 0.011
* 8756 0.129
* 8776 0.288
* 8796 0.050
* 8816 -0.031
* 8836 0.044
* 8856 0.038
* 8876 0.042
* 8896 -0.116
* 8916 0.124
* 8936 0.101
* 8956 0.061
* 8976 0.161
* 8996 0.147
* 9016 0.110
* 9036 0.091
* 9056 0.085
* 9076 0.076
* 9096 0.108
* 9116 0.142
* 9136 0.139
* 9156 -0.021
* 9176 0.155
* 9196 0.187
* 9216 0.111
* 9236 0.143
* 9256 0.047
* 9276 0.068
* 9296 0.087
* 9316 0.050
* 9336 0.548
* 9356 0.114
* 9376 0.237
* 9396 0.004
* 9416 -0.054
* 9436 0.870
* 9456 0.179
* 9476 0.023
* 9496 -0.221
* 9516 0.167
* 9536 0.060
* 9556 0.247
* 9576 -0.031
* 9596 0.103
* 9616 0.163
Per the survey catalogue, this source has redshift 1.302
